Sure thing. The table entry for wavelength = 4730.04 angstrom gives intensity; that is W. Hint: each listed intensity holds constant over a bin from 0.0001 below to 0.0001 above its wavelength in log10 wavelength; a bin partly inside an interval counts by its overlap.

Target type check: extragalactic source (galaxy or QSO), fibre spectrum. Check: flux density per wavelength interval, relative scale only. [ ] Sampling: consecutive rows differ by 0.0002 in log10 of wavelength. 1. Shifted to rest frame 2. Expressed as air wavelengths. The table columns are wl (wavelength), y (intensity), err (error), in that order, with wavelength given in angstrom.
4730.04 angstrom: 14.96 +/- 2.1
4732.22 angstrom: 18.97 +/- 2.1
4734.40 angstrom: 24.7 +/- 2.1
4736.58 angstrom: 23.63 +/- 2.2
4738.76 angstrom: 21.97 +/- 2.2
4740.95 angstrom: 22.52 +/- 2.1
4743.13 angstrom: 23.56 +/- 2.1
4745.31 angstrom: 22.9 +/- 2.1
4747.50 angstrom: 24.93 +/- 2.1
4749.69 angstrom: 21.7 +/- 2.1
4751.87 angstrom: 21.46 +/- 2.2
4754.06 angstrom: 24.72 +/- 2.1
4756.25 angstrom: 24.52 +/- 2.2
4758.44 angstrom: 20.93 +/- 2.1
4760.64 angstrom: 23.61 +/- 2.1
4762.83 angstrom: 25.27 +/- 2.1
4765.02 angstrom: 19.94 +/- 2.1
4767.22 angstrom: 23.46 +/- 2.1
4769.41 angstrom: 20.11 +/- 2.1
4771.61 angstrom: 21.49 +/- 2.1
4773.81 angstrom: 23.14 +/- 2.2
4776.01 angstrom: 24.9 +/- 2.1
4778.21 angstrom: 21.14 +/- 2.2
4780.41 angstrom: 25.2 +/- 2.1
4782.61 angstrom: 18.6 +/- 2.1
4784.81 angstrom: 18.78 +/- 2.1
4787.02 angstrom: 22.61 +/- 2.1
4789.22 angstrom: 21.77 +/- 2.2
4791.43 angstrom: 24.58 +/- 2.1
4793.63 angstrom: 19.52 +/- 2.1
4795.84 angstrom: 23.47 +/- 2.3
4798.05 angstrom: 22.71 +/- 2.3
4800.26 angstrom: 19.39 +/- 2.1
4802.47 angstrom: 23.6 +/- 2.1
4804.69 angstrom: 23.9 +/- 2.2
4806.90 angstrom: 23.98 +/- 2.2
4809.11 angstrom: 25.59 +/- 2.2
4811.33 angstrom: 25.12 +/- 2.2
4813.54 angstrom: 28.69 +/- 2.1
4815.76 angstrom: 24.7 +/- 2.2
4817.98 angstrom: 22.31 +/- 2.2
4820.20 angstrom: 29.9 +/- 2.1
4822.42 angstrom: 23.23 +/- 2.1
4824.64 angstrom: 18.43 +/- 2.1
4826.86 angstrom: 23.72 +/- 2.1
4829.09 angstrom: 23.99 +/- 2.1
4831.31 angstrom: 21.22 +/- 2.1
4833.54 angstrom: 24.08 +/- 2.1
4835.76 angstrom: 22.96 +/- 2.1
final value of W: 14.96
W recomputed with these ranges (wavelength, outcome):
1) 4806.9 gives 23.98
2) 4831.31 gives 21.22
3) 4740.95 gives 22.52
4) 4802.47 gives 23.6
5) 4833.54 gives 24.08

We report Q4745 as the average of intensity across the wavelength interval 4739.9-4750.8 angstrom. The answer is 23.1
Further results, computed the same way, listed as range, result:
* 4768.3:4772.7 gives 20.8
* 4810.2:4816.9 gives 26.1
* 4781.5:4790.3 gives 20.5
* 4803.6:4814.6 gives 25.5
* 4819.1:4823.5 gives 26.6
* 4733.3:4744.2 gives 23.3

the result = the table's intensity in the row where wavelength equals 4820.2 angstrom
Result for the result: 29.9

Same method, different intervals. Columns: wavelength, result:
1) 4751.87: 21.46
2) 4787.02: 22.61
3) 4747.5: 24.93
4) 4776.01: 24.9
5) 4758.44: 20.93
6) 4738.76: 21.97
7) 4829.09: 23.99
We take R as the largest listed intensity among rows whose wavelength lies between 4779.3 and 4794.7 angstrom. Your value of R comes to 25.2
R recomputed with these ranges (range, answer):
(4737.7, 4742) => 22.52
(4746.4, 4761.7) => 24.93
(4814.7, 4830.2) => 29.9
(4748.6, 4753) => 21.7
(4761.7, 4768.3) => 25.27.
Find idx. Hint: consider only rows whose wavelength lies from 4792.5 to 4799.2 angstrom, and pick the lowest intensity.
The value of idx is 19.52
